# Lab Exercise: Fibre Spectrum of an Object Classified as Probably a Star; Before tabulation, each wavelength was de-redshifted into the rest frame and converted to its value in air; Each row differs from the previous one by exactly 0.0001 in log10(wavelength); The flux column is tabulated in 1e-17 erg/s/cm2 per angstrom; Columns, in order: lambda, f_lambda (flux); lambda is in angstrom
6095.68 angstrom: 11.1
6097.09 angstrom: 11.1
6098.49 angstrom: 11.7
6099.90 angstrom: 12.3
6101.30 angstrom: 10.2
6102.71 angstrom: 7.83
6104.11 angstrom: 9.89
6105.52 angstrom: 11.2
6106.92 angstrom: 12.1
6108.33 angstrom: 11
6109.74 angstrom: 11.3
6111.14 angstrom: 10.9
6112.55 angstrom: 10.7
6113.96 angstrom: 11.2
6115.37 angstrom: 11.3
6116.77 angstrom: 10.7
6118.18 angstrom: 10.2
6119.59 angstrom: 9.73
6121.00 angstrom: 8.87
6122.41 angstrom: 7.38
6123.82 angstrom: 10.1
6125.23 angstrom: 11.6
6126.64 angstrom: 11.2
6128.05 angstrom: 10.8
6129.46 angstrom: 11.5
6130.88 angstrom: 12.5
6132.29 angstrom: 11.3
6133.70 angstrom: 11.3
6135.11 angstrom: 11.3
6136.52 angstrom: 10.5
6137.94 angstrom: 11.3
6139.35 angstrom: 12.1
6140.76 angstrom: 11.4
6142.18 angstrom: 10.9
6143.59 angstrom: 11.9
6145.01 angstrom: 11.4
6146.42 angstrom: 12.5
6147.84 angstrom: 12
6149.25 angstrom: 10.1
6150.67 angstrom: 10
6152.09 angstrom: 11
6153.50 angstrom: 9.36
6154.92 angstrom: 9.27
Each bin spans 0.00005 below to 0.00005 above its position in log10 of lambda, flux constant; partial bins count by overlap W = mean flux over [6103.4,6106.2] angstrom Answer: 10.5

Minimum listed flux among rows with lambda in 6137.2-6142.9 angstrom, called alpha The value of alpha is 10.9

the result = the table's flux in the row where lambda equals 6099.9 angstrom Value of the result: 12.3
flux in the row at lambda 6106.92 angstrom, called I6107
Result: 12.1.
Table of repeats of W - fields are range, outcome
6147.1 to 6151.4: 10.7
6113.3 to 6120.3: 10.6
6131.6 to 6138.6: 11.1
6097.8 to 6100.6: 12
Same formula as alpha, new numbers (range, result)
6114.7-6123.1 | 7.38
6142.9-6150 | 10.1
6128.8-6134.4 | 11.3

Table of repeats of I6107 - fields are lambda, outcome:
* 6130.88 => 12.5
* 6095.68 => 11.1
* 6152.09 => 11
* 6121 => 8.87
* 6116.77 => 10.7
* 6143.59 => 11.9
